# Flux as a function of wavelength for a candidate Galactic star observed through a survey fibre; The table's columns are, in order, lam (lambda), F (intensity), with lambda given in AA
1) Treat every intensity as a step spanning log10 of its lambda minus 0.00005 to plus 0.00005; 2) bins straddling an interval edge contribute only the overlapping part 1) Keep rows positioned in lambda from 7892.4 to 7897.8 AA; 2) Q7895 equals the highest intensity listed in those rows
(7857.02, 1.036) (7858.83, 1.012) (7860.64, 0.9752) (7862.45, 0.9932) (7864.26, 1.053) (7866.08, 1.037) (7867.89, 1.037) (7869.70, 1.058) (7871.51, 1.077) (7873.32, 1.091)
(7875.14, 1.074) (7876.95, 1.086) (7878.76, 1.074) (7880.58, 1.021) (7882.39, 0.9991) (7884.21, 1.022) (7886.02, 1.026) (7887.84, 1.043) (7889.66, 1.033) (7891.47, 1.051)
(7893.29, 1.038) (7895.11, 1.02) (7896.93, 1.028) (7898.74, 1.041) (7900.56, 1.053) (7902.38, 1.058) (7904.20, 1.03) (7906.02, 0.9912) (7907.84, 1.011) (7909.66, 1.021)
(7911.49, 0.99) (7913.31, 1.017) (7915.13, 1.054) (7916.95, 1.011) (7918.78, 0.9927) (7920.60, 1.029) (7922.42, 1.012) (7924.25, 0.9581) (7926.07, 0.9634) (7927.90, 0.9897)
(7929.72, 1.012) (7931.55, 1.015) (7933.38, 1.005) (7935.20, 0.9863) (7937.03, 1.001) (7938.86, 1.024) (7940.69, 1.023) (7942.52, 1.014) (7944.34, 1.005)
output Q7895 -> 1.038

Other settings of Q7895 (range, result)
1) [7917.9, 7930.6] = 1.029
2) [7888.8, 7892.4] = 1.051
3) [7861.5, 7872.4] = 1.077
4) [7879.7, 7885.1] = 1.022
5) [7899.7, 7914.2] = 1.058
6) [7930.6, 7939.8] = 1.024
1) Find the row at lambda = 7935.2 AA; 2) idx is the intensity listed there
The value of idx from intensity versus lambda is 0.9863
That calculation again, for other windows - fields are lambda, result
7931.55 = 1.015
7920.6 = 1.029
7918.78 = 0.9927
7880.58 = 1.021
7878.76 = 1.074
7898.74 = 1.041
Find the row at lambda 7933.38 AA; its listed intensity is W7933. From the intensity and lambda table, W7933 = 1.005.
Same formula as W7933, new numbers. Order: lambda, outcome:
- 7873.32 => 1.091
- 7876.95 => 1.086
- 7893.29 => 1.038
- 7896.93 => 1.028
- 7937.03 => 1.001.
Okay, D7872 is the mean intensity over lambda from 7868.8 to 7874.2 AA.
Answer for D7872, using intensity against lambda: 1.08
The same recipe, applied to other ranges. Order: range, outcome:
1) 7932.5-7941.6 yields 1.01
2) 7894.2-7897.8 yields 1.02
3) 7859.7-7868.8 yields 1.02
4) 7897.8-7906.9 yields 1.04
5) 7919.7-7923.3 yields 1.02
